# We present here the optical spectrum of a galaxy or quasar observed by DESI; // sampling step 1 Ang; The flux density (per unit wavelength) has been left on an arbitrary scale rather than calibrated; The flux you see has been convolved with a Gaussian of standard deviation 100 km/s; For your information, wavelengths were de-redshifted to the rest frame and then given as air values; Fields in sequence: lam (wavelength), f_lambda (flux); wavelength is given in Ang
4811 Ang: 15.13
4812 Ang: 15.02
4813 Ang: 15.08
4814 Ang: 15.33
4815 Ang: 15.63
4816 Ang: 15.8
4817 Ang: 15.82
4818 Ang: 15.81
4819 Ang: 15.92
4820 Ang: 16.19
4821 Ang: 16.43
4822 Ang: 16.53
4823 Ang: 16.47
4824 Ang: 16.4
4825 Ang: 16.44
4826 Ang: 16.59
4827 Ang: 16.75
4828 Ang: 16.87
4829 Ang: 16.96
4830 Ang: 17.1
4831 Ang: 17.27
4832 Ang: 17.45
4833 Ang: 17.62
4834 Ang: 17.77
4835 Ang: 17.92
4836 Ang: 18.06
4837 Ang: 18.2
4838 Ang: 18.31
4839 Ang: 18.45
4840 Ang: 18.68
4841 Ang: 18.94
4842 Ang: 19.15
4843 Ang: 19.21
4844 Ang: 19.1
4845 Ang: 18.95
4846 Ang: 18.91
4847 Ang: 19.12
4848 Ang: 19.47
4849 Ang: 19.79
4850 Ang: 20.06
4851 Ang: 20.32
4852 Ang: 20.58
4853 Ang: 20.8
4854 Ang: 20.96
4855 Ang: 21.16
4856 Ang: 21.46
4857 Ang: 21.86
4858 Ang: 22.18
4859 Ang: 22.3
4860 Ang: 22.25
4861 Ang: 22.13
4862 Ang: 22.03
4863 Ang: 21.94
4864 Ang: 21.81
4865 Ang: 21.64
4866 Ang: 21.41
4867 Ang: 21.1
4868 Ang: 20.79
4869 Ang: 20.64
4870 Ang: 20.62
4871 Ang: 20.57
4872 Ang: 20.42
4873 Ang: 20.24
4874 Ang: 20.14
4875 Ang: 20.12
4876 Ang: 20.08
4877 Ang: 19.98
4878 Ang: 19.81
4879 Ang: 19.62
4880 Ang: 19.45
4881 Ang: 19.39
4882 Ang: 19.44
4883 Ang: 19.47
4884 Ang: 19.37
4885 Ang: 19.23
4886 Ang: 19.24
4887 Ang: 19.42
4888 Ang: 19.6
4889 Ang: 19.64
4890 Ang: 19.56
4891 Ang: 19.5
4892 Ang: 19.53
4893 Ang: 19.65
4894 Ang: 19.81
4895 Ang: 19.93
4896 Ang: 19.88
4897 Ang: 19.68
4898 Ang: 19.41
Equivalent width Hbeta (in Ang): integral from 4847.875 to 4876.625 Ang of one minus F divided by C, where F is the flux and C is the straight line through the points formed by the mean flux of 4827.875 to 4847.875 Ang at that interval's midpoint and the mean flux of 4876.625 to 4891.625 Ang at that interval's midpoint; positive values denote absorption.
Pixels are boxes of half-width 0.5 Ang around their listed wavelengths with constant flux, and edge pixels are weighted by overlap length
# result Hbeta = -3.2 Ang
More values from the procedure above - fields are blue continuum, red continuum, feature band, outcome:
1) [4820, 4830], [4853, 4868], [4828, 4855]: 0.20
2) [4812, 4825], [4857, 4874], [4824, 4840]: 0.04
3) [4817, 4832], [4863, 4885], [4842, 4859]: -1.59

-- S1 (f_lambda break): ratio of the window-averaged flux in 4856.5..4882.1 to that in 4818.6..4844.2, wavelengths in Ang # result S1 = 1.19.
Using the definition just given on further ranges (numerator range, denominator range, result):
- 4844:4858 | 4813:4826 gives 1.26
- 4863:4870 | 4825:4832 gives 1.25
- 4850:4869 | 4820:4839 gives 1.25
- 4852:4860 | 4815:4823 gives 1.34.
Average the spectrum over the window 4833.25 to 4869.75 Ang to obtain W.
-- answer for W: 20.2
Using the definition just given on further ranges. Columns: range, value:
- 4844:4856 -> 20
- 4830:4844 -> 18.2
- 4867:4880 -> 20.3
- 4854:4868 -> 21.7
